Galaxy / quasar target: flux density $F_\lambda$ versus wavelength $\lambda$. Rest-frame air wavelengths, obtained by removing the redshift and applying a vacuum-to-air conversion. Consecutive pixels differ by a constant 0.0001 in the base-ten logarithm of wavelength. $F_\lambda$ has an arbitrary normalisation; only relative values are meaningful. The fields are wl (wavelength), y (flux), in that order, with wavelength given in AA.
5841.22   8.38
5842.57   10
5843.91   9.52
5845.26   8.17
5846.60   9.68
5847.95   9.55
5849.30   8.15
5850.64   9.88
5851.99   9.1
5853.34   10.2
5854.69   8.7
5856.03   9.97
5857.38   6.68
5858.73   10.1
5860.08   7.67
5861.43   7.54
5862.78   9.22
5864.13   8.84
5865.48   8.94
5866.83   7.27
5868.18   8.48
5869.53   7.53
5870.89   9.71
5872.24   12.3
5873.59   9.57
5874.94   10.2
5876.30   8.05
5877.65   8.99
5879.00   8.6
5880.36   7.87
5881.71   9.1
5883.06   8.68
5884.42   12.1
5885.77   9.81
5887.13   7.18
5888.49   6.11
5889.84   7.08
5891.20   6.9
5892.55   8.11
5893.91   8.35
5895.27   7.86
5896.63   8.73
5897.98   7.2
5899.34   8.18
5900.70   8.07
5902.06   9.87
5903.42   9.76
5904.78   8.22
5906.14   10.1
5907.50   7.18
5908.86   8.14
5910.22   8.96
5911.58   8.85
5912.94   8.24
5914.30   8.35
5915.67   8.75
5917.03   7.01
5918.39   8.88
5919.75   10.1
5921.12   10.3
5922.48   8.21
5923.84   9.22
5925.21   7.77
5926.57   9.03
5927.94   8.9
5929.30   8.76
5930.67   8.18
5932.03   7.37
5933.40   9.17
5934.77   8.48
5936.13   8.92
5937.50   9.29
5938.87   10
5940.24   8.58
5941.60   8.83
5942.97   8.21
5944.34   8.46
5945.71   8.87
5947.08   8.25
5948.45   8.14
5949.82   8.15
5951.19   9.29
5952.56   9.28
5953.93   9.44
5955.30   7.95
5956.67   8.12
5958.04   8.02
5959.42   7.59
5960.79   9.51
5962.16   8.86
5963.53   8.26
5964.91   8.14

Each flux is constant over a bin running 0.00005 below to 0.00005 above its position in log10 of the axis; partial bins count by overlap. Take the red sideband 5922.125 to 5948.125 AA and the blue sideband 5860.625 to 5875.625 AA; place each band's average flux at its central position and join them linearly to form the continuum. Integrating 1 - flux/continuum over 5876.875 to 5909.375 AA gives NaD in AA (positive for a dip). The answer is 1.7 AA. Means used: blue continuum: 9.04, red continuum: 8.66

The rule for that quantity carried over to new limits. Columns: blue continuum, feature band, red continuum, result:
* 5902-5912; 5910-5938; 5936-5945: 0.5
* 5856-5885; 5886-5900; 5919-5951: 1.9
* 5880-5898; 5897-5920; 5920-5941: 0.0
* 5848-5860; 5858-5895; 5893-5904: 0.4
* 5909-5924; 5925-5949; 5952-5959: 0.0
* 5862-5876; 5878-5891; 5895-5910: 0.6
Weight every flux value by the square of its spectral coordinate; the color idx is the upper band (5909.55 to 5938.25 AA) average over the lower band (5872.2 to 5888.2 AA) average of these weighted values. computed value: 1.0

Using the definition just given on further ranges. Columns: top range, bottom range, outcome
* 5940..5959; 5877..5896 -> 1.04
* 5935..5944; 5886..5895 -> 1.22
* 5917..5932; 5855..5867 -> 1.05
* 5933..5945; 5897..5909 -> 1.05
